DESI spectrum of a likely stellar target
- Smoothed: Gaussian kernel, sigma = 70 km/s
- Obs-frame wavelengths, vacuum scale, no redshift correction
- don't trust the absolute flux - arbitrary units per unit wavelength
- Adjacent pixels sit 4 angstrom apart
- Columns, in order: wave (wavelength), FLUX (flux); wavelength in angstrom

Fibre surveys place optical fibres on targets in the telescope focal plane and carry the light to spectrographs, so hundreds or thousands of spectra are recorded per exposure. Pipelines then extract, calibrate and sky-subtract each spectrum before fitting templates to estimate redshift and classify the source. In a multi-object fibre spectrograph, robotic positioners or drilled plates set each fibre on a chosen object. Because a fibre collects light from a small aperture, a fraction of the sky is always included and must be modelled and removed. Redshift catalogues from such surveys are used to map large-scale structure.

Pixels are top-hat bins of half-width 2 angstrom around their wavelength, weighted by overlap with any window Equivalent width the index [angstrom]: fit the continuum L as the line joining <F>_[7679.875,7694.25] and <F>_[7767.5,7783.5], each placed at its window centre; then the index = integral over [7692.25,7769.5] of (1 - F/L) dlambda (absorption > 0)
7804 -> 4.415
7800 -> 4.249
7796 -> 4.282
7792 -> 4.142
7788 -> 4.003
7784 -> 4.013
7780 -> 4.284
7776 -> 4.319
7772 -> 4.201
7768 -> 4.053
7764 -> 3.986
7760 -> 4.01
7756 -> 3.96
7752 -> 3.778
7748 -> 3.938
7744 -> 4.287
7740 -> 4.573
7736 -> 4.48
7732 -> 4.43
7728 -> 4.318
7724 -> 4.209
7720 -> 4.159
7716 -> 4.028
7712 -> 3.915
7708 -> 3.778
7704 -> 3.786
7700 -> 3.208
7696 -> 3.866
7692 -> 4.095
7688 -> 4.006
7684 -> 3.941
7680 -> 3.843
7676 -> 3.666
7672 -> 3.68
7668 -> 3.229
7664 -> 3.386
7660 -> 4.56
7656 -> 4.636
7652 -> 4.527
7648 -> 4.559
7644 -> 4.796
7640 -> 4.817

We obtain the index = 1.1 angstrom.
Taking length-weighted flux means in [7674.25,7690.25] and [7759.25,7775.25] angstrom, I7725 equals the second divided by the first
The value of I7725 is 1.06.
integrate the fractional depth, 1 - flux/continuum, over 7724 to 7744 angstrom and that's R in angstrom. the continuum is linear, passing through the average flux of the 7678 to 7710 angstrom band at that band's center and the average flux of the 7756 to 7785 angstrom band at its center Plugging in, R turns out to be -2.2 angstrom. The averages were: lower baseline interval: 3.82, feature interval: 4.41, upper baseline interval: 4.12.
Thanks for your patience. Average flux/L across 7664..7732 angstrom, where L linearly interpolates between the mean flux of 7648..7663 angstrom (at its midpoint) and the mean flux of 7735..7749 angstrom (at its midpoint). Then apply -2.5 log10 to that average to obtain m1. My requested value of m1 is 0.15 mag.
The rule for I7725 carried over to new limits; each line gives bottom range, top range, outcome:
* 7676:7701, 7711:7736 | 1.10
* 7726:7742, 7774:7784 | 0.95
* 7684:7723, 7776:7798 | 1.07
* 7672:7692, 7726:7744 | 1.15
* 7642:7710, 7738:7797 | 1.04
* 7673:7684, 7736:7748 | 1.15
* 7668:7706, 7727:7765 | 1.11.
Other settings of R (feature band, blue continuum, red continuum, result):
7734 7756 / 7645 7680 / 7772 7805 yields -0.2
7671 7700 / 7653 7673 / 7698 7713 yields -0.3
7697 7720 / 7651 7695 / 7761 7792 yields 1.3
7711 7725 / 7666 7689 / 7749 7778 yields -0.8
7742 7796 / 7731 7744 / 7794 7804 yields 3.6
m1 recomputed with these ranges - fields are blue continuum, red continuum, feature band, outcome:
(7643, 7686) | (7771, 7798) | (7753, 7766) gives 0.05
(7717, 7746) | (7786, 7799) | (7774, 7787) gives 0.00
